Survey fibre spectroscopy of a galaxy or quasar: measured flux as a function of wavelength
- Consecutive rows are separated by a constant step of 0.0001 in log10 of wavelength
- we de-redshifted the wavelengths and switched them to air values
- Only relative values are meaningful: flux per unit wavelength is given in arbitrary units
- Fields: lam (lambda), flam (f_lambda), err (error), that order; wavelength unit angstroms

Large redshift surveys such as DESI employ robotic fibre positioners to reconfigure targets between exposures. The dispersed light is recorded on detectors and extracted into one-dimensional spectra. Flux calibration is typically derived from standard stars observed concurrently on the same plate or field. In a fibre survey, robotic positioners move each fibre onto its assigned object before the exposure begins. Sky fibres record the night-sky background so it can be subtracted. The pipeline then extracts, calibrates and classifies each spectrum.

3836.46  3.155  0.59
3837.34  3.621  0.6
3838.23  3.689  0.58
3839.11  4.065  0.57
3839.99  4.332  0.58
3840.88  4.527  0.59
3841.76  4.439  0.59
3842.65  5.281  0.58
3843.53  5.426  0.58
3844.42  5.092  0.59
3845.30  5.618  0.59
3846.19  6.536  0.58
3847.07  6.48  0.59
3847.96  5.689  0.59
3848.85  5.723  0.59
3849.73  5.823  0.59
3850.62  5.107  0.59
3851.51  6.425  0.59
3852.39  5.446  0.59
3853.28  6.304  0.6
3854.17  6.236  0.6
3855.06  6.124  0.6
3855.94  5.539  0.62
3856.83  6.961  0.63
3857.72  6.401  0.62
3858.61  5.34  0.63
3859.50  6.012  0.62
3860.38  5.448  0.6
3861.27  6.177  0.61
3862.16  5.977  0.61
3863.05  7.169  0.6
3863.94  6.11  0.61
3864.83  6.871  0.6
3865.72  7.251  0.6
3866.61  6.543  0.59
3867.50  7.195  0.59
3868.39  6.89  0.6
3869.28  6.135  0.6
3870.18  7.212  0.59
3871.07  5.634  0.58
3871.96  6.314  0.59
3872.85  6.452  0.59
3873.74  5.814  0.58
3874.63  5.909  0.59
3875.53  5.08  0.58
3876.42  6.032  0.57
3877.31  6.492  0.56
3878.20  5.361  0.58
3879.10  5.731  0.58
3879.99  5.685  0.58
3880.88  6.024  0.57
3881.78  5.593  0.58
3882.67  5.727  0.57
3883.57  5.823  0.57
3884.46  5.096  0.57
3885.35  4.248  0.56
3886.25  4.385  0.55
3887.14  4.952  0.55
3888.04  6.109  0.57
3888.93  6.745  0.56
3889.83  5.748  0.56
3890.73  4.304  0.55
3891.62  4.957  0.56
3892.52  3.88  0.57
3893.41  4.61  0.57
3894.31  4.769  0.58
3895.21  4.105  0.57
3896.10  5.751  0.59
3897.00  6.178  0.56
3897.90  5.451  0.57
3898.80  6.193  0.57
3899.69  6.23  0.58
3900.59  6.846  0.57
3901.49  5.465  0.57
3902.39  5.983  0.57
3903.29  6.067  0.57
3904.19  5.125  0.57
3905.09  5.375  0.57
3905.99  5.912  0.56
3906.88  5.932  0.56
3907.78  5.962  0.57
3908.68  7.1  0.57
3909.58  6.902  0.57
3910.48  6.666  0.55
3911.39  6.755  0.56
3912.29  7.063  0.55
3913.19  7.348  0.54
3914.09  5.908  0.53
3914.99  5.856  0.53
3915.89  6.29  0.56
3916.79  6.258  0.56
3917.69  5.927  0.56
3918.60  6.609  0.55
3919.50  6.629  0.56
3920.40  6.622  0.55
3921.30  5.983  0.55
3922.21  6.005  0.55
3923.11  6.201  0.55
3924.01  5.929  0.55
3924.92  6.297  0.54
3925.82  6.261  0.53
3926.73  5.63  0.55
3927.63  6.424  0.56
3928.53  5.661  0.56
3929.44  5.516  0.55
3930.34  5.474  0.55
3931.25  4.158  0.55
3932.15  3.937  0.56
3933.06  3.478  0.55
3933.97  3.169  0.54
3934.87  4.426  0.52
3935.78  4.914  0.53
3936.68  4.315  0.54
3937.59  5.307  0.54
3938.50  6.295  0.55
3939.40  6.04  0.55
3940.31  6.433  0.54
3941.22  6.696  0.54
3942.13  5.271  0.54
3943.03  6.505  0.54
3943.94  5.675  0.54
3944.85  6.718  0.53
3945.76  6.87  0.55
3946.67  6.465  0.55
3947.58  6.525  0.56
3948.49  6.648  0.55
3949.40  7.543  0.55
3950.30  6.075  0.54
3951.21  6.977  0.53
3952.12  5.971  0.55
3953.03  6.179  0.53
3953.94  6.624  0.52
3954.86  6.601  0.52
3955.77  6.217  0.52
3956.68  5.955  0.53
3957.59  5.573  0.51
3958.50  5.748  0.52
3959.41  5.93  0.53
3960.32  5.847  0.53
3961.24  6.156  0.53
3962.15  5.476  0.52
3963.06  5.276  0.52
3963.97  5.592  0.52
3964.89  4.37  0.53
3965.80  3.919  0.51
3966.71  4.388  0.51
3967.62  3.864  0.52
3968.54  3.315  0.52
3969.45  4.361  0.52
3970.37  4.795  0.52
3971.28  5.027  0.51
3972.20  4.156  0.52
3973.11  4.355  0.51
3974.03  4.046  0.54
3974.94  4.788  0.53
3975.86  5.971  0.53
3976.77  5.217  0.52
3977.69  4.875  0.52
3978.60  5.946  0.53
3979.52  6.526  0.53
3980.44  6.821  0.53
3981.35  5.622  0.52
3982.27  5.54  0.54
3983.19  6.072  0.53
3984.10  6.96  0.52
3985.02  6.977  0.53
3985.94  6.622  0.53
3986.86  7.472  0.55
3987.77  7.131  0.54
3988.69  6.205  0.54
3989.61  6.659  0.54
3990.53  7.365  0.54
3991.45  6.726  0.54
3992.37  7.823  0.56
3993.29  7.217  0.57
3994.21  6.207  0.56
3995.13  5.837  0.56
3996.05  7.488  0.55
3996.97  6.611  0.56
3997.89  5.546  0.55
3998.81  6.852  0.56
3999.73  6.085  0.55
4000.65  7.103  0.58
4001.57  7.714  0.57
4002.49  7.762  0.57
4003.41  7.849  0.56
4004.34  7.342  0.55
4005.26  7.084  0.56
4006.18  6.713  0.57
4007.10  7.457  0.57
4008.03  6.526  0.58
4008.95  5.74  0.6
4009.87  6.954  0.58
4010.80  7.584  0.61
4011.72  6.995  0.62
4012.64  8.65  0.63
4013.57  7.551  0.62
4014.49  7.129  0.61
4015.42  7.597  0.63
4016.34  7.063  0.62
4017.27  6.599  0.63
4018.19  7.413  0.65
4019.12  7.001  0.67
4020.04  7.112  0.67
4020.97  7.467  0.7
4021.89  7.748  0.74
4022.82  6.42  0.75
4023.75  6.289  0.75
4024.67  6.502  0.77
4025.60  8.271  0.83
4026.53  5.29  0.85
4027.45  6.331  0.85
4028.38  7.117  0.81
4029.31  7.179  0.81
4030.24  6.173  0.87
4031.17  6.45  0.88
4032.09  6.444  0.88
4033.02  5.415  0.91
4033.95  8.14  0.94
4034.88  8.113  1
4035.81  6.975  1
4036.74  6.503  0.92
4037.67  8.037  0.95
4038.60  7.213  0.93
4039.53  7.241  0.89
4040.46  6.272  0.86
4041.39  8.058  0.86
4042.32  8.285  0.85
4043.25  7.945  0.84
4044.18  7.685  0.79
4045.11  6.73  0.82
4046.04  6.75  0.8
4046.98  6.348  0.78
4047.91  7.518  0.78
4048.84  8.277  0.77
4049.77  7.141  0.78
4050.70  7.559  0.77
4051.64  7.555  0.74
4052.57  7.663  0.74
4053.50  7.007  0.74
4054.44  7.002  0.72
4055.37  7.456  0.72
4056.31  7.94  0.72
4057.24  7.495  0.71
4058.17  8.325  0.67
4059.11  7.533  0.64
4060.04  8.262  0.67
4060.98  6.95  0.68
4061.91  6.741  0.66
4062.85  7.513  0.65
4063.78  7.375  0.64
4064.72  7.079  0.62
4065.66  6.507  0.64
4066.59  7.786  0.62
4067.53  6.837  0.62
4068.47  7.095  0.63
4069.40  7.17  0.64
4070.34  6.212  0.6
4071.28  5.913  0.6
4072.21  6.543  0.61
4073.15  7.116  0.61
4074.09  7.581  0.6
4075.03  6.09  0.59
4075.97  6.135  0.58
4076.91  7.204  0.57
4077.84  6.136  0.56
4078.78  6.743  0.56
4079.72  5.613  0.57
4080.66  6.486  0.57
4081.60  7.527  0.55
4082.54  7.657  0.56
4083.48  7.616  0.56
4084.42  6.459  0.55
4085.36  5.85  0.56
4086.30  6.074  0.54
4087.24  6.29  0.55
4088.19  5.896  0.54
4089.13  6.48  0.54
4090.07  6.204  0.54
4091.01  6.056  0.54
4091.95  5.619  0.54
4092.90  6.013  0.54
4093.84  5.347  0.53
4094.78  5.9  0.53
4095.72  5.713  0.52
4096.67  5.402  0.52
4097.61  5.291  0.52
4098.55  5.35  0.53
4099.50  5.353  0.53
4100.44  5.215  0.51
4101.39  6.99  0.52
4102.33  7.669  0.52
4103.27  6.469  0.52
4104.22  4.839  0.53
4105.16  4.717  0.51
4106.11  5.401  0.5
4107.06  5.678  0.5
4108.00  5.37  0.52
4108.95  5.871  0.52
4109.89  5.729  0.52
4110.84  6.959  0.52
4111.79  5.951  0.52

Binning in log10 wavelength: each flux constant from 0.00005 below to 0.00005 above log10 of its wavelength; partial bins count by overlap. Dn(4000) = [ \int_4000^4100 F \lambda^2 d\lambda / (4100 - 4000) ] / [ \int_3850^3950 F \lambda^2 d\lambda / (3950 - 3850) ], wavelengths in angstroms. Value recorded 1.3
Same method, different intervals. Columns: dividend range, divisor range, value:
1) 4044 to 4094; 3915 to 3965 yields 1.25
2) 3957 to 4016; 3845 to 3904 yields 1.12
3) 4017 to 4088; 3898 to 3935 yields 1.28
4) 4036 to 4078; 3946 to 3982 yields 1.36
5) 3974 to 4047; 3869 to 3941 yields 1.26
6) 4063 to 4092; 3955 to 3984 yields 1.33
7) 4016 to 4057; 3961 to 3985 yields 1.43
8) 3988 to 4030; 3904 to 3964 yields 1.21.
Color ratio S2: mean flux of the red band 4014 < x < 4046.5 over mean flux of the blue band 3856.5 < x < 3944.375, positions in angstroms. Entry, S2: 1.21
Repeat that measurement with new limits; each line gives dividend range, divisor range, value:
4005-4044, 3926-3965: 1.23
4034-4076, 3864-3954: 1.23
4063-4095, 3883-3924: 1.13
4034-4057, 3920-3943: 1.35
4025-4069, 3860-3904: 1.24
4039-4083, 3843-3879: 1.17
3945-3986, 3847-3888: 0.95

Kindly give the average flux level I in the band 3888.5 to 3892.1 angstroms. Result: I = 5.41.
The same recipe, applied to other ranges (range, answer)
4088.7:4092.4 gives 6.1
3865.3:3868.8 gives 6.97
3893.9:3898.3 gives 5.25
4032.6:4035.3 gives 7.23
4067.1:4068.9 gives 6.95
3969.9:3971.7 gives 4.9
